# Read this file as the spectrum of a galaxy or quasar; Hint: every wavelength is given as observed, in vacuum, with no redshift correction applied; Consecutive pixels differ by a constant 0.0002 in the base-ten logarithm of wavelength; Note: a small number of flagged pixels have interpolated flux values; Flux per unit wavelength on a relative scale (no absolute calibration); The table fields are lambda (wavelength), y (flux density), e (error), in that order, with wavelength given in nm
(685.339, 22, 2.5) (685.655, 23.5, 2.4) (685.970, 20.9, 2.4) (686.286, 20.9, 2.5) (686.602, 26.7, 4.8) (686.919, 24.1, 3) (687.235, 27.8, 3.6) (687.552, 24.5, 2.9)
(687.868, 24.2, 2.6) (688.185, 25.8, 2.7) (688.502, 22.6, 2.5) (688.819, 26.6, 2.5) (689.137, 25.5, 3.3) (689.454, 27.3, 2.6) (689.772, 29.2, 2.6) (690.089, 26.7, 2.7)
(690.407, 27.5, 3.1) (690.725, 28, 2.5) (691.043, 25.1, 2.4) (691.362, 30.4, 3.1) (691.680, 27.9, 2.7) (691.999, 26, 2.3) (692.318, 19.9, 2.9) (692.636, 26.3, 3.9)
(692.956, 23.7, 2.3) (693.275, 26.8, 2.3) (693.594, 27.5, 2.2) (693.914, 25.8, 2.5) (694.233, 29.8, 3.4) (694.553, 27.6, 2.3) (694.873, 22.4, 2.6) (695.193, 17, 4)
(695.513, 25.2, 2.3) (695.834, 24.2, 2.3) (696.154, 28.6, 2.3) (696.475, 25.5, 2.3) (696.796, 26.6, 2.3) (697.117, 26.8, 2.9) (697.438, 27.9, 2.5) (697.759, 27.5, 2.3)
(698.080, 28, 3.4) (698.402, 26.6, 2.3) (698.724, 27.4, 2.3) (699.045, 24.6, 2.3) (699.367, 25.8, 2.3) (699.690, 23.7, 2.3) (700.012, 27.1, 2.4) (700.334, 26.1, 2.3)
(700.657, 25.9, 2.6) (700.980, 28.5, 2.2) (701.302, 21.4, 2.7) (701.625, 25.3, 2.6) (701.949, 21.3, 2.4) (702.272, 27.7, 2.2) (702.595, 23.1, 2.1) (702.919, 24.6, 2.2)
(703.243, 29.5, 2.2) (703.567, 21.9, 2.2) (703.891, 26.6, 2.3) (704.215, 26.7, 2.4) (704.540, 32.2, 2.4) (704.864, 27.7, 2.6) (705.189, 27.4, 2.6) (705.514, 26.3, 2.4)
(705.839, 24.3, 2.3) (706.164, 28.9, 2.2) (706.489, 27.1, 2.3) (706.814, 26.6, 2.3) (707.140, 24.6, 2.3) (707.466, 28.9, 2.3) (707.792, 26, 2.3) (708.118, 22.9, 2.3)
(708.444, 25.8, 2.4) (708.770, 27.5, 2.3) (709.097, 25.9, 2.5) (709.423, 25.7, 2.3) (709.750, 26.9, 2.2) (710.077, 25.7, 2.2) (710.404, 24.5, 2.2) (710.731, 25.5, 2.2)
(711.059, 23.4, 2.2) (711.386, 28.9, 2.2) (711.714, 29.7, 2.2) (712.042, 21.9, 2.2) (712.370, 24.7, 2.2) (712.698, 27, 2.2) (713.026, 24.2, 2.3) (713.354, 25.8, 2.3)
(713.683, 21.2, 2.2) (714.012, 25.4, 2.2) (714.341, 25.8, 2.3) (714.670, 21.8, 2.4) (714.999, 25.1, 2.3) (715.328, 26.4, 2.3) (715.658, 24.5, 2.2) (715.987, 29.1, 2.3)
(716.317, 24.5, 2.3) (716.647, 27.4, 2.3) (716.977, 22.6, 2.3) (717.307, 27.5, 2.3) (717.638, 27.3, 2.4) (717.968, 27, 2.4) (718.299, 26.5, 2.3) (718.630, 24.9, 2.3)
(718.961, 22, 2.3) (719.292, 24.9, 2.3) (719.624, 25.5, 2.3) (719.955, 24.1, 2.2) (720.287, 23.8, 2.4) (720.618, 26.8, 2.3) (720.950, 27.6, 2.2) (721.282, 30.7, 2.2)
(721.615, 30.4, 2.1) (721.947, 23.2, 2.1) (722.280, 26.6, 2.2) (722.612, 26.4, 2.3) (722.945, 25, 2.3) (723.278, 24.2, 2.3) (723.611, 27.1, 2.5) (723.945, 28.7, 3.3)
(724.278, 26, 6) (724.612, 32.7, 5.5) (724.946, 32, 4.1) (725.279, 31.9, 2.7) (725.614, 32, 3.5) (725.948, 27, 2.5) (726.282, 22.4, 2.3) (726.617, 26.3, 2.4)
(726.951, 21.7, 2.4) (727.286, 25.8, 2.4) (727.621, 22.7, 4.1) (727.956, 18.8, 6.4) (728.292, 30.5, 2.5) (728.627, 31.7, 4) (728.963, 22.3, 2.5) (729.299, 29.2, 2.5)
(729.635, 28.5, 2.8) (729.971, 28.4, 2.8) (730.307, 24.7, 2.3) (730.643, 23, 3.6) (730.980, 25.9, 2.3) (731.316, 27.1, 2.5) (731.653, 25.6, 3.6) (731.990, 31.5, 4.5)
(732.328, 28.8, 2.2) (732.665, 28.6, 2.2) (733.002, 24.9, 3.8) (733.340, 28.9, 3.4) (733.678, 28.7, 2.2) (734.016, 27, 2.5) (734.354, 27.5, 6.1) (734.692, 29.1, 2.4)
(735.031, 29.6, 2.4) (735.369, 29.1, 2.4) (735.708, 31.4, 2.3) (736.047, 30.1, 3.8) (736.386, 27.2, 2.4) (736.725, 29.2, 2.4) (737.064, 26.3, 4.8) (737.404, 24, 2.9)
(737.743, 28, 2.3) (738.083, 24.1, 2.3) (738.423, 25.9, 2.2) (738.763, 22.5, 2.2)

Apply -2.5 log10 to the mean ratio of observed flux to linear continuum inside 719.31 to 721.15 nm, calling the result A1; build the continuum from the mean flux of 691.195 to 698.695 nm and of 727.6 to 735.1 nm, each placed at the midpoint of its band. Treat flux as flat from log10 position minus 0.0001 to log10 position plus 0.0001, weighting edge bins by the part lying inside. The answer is 0.05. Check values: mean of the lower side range 26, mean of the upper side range 27.1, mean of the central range 25.6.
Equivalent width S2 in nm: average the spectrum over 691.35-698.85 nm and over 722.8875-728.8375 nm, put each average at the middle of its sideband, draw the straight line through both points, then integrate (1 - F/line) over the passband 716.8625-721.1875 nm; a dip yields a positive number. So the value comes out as 0.20 nm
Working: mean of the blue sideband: 26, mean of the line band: 25.5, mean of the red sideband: 27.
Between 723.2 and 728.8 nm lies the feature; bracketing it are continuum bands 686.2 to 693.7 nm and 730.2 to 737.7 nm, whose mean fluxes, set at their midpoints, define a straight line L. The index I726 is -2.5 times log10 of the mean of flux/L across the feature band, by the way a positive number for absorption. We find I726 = 0.007 mag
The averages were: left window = 25.9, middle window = 27.2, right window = 27.7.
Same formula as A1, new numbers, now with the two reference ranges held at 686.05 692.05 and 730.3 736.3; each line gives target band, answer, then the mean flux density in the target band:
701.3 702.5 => 0.103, 24.2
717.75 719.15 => 0.088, 25.2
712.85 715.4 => 0.115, 24.4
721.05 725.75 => -0.031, 28.3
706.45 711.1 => 0.045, 25.8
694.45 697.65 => 0.051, 25.2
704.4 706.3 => -0.039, 27.7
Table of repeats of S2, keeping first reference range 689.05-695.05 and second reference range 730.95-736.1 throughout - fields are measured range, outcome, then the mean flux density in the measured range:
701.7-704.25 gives 0.18 nm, 25.1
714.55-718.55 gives 0.26 nm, 25.8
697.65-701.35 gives 0.09 nm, 26.2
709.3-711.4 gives 0.13 nm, 25.6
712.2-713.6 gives 0.12 nm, 25.2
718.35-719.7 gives 0.16 nm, 24.4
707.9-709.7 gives 0.11 nm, 25.7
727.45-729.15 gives 0.18 nm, 25.2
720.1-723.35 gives 0.15 nm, 26.5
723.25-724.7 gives 0.01 nm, 27.8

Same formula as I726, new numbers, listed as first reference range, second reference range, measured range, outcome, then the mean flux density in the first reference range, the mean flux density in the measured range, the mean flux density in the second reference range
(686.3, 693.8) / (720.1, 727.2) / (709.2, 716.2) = 0.060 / 26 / 25.4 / 27.2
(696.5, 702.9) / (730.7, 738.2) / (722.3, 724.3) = 0.036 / 25.8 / 26.3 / 27.8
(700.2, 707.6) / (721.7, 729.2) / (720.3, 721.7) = -0.066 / 26.2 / 28.2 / 26.7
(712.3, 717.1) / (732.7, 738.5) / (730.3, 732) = 0.049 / 25.1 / 26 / 27.8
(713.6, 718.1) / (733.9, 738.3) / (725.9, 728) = 0.137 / 25.5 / 23.6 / 27.9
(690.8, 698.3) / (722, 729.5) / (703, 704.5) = -0.015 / 26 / 26.6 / 26.8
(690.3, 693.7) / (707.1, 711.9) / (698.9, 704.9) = 0.019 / 26.2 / 25.7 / 26.1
